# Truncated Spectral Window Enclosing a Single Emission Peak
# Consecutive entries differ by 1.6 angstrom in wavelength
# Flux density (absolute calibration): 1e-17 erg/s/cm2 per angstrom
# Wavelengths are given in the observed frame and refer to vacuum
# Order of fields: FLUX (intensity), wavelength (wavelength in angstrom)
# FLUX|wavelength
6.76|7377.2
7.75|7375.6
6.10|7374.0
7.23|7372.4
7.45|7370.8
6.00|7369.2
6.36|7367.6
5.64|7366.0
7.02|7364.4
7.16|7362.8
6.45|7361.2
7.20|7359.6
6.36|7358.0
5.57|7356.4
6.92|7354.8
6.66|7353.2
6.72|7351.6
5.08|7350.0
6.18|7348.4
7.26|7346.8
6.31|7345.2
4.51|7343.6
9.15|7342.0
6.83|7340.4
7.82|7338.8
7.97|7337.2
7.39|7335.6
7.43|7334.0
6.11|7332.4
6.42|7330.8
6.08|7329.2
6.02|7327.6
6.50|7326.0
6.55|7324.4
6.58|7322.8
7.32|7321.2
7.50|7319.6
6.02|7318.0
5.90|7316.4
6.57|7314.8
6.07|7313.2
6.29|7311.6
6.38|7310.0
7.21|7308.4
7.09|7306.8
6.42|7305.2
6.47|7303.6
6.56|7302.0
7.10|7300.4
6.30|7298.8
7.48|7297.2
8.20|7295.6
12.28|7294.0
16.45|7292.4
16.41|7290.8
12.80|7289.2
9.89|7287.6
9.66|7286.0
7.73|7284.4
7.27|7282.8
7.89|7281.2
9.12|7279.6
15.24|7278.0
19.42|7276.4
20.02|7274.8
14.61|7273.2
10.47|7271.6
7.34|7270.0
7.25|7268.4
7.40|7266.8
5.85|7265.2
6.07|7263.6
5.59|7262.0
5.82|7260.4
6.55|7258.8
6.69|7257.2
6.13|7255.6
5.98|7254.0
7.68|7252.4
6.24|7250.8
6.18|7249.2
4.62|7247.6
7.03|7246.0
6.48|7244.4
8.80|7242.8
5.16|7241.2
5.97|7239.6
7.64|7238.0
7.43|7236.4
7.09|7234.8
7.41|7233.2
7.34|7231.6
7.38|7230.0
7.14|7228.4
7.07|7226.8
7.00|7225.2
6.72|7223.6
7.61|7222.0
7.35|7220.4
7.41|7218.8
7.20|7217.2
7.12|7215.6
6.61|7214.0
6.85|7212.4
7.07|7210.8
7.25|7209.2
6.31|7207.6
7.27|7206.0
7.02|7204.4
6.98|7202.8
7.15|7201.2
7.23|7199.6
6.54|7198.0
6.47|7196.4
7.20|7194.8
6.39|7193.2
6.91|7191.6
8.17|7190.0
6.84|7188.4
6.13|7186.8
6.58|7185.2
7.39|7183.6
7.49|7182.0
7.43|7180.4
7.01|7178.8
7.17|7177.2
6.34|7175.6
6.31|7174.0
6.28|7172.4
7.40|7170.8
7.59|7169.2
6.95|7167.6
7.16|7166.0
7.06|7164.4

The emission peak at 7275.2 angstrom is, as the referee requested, [S II]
